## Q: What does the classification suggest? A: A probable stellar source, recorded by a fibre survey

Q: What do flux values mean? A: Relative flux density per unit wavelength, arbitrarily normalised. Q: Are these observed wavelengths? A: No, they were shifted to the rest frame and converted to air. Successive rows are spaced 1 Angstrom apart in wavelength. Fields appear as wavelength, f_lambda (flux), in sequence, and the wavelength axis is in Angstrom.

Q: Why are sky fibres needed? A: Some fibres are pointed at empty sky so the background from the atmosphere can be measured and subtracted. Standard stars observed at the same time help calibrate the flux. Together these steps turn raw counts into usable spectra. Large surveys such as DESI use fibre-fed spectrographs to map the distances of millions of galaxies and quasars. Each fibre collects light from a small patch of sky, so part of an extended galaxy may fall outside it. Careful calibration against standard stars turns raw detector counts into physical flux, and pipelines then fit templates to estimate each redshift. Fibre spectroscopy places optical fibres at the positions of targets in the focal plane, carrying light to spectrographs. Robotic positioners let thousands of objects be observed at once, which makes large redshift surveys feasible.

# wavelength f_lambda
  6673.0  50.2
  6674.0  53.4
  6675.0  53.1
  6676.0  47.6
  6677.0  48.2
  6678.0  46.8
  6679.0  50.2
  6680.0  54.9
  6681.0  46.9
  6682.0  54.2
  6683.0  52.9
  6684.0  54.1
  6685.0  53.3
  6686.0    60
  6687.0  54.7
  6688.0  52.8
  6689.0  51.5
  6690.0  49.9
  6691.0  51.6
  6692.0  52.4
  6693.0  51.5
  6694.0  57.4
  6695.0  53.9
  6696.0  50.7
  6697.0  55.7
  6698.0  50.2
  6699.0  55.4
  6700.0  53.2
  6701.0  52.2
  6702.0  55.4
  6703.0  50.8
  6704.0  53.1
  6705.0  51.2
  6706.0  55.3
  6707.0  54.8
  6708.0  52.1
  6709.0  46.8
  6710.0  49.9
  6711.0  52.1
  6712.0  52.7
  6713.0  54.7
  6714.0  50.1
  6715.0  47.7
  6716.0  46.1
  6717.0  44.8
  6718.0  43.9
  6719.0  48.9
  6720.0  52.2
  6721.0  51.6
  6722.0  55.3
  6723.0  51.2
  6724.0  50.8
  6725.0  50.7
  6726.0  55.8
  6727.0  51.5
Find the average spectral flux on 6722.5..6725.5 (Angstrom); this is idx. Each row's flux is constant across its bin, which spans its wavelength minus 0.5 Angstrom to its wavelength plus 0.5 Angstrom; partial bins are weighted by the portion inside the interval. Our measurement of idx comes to 50.9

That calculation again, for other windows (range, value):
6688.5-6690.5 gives 50.7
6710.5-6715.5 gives 51.5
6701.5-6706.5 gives 53.2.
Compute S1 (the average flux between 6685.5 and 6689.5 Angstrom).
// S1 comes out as 54.8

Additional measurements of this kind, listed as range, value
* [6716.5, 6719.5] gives 45.9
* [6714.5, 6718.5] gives 45.6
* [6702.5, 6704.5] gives 52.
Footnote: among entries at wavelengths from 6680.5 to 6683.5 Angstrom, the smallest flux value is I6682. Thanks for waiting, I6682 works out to 46.9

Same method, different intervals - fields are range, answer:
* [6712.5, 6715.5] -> 47.7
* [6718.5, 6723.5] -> 48.9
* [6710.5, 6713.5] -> 52.1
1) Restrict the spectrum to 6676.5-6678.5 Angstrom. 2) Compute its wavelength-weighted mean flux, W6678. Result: 47.5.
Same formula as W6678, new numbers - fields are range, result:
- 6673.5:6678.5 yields 49.8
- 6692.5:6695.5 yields 54.3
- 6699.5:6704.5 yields 52.9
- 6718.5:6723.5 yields 51.8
